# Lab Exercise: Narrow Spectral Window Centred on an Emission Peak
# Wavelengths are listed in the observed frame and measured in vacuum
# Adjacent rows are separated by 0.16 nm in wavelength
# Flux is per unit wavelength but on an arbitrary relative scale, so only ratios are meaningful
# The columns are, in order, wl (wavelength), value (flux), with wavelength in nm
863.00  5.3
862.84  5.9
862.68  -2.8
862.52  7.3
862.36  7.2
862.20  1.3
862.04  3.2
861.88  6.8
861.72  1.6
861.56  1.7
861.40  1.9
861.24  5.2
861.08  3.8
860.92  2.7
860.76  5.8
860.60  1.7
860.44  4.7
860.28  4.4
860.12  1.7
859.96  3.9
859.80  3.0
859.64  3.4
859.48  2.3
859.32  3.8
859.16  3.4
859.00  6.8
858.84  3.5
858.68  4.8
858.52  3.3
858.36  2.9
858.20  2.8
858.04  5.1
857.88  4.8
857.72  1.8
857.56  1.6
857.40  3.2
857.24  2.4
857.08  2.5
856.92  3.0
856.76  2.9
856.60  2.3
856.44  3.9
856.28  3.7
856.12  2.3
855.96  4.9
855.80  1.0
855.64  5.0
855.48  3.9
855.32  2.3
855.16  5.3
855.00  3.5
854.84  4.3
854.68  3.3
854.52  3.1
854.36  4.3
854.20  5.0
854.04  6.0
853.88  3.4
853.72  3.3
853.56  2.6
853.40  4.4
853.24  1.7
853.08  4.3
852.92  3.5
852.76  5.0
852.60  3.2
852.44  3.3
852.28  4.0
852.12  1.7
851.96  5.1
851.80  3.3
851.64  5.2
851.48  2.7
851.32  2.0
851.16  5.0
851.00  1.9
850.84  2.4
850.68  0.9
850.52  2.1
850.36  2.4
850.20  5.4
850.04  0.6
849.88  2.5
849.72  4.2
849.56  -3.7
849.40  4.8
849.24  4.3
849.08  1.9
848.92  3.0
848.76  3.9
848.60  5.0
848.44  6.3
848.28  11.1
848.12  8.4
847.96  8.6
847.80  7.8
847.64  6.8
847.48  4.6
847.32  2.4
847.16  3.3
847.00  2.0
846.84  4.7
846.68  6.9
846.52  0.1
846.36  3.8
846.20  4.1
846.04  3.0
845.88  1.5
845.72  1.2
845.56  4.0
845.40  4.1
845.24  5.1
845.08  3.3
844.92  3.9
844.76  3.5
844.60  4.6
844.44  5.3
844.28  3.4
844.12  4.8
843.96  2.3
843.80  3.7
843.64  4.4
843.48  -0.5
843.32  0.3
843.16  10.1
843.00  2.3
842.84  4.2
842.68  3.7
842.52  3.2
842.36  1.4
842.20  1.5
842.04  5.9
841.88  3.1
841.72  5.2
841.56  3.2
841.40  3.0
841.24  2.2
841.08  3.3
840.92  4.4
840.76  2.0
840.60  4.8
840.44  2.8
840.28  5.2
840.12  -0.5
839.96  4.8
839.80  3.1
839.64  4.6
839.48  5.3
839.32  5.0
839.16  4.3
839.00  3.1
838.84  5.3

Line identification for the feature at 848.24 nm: H-gamma 4340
